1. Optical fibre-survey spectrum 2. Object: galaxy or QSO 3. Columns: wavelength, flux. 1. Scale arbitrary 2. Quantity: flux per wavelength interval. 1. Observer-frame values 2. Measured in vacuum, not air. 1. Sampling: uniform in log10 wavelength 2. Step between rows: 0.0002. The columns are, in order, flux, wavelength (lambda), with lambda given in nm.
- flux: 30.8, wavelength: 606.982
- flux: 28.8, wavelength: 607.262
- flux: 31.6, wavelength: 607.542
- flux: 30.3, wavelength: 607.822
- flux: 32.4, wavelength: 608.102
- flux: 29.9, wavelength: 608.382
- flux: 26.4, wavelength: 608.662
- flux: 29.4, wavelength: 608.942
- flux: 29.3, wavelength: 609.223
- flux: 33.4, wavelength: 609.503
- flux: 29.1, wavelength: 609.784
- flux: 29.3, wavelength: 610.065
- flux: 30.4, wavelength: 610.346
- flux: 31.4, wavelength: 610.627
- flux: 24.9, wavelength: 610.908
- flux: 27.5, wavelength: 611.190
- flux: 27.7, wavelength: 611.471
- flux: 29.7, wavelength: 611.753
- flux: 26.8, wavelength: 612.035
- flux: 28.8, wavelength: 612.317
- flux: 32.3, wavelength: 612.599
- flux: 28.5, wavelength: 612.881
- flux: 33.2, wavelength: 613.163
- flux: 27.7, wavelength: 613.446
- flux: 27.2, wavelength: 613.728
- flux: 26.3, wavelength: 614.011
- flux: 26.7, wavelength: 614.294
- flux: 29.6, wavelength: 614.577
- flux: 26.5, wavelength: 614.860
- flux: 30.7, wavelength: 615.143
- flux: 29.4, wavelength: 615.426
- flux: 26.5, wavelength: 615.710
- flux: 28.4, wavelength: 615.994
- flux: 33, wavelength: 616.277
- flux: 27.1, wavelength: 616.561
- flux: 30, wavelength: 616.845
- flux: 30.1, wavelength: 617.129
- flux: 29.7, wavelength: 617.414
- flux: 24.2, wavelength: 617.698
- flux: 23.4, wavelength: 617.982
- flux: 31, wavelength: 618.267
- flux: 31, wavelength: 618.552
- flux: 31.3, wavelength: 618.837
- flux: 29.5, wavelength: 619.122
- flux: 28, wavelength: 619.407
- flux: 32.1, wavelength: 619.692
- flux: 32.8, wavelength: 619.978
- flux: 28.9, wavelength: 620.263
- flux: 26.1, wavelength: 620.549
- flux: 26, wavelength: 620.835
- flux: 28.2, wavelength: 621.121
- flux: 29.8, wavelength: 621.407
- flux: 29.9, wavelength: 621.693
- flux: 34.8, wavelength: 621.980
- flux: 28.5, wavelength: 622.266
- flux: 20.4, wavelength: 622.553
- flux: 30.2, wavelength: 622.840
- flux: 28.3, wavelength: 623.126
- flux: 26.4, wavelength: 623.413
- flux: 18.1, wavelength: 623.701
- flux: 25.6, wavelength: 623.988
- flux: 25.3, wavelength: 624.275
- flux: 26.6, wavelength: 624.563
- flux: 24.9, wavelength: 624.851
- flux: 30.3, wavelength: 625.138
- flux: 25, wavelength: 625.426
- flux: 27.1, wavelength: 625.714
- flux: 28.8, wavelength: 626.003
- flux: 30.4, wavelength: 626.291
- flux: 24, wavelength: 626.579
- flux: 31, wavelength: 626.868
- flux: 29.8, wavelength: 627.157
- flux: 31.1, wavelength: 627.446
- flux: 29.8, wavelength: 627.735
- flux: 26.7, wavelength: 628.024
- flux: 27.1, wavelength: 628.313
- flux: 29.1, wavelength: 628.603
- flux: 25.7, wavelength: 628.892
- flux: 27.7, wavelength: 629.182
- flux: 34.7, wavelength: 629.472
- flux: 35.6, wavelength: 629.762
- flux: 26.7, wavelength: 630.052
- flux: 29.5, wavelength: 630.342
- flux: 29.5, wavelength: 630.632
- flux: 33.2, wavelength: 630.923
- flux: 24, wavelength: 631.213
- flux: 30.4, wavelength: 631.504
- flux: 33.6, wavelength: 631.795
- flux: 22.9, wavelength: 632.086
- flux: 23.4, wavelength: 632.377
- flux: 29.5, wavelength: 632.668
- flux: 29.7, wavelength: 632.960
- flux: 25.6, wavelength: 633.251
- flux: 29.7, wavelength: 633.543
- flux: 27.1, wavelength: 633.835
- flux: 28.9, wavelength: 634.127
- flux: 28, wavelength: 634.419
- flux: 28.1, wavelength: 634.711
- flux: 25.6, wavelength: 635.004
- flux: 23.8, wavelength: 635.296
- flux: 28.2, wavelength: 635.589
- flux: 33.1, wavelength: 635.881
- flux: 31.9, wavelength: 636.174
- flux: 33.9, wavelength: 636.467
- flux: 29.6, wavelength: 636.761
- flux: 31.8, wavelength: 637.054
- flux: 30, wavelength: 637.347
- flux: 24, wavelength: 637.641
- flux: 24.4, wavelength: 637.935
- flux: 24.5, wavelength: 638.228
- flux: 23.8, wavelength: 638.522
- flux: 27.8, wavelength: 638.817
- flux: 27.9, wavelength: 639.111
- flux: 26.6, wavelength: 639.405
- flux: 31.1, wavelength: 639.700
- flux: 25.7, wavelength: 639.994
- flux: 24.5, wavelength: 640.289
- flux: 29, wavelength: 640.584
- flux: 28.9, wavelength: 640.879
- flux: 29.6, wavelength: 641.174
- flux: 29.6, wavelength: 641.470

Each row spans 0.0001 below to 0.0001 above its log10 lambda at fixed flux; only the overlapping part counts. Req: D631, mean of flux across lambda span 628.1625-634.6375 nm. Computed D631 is 28.7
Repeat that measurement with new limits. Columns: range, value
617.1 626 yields 27.8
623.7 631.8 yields 28.4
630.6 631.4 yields 28.9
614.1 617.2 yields 28.8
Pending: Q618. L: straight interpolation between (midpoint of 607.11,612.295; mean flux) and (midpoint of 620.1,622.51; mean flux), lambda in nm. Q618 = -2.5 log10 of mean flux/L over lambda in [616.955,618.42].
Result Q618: 0.04 mag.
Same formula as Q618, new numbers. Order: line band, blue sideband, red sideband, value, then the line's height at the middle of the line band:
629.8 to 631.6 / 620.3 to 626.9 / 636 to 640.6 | -0.07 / 27.5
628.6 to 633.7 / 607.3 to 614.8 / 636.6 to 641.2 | -0.04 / 27.9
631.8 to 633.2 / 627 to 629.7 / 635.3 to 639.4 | 0.07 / 28.8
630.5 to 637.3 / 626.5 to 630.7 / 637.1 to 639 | -0.05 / 27.5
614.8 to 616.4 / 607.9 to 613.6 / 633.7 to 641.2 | 0.00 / 29.2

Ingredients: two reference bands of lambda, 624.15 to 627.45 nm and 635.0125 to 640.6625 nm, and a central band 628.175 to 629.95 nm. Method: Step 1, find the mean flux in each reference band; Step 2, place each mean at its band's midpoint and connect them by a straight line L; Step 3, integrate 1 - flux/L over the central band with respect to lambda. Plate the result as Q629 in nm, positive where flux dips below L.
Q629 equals -0.136 nm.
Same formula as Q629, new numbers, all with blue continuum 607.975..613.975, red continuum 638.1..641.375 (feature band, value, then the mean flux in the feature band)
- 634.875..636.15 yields -0.03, 28.1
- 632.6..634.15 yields -0.03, 28.3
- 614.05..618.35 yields 0.08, 28.3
